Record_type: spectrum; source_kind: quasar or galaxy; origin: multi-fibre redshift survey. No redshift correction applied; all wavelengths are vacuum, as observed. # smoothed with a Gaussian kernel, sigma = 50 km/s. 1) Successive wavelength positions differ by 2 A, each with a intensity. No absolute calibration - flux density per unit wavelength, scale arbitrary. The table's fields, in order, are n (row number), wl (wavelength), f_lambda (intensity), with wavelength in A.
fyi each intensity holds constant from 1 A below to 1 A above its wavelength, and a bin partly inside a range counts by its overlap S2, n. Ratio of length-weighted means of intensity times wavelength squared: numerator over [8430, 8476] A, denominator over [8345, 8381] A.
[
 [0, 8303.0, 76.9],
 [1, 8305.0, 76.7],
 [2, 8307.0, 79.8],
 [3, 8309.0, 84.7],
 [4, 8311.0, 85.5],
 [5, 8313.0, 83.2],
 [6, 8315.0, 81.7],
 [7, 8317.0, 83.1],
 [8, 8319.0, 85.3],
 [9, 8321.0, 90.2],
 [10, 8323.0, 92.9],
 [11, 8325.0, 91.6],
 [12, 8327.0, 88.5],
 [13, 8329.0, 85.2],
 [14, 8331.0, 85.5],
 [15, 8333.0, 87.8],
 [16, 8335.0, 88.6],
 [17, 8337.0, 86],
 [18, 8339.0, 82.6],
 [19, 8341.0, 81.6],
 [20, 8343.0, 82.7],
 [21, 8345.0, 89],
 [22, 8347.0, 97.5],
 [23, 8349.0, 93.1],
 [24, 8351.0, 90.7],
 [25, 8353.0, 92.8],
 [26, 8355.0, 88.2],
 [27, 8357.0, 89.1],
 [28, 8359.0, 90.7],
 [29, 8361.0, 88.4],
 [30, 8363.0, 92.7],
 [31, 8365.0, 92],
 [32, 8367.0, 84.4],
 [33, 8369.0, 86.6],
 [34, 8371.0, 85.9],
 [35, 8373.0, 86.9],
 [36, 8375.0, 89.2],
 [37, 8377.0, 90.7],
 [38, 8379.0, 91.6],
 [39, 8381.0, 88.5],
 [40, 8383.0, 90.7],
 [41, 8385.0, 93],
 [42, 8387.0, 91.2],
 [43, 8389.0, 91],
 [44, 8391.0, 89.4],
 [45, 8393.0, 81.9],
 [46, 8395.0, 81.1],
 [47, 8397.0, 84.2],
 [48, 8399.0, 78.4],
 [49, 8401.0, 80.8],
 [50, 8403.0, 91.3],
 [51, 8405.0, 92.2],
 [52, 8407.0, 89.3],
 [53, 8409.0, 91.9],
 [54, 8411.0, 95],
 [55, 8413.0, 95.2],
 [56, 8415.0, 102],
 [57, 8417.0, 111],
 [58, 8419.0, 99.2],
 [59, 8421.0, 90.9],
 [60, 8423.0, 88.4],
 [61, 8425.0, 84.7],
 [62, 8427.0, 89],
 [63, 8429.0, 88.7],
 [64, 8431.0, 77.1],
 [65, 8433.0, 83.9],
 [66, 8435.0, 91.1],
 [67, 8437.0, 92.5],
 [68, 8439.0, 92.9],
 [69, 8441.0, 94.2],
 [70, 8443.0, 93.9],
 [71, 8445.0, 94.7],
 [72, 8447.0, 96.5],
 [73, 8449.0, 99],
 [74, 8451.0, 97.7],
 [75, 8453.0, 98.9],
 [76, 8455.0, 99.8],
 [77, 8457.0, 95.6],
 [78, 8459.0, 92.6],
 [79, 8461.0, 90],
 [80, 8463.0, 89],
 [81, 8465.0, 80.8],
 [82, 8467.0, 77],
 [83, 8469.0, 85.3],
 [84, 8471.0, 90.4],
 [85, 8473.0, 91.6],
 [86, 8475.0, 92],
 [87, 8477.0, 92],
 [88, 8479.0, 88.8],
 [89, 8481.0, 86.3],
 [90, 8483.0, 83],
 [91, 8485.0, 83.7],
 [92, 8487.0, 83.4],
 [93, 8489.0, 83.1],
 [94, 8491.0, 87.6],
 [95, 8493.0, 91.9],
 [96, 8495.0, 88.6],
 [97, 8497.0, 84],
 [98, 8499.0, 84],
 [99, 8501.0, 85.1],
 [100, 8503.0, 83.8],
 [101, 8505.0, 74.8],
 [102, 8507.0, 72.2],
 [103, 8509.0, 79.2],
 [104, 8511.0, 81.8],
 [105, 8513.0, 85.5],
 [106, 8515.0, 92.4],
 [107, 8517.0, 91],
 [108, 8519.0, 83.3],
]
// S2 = 1.0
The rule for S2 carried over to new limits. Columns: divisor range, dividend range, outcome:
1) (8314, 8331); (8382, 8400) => 1.01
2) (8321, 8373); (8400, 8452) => 1.06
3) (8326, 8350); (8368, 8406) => 1.01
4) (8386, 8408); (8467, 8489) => 1.03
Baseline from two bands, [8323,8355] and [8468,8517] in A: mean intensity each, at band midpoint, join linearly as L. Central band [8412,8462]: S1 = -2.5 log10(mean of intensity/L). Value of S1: -0.08 mag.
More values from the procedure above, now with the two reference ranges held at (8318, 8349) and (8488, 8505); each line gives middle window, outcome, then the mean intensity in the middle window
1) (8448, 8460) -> -0.13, 97.3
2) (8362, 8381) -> -0.02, 88.9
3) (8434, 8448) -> -0.09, 93.7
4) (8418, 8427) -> -0.05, 90.6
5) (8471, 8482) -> -0.06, 90.2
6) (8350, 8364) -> -0.04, 90.4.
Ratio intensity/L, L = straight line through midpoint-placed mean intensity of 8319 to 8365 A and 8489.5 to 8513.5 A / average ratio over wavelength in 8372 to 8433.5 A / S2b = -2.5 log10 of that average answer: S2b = -0.04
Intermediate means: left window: 88.9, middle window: 89.7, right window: 83.2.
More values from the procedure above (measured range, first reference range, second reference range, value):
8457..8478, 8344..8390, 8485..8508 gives -0.04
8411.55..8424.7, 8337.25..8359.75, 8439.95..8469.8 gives -0.07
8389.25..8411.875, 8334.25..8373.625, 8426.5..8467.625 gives 0.04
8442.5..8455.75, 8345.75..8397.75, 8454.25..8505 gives -0.11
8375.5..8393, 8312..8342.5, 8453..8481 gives -0.03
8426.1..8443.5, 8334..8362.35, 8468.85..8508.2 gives -0.03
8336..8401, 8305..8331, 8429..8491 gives -0.01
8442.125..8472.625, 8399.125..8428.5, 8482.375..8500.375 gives -0.04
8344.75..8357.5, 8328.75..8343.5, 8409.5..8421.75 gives -0.05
